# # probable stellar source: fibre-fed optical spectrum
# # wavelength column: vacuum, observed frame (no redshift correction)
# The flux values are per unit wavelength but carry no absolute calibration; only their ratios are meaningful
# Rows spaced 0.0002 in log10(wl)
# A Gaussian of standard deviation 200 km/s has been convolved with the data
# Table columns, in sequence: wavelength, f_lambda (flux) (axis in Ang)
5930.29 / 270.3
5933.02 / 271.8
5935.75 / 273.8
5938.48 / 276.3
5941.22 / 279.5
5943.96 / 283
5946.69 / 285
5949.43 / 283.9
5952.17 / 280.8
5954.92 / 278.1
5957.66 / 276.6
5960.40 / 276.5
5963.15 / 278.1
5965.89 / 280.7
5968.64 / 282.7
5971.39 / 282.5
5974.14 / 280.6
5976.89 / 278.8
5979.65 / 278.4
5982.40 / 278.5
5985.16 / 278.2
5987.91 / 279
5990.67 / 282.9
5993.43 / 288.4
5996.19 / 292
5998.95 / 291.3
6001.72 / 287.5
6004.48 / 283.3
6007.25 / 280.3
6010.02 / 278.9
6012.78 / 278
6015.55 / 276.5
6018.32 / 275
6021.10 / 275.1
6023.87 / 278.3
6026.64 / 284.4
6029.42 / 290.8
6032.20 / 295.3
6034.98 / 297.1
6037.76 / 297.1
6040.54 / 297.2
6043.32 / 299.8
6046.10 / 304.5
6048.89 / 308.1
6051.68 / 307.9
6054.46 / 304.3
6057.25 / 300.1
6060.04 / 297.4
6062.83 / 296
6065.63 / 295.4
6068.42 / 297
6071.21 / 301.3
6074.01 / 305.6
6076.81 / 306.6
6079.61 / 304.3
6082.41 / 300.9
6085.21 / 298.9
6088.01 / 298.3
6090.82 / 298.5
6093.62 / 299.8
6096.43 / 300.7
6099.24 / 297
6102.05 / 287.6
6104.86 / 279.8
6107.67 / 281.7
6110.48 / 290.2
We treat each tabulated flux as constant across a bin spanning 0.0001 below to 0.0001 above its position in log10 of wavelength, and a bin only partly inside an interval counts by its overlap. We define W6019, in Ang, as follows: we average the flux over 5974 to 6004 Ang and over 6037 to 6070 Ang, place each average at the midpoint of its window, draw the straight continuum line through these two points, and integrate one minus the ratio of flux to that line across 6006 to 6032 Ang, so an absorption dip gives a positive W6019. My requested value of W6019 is 1.0 Ang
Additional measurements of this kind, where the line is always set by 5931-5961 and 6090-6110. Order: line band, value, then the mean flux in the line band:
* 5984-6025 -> 0.29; 282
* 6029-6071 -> -1.73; 299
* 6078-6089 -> -0.39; 301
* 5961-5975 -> -0.01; 281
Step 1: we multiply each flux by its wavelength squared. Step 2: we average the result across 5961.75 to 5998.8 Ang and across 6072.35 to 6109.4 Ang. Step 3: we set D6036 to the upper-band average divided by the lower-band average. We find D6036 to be 1.09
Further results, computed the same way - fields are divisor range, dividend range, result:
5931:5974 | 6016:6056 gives 1.08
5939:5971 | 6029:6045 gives 1.09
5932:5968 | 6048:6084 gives 1.12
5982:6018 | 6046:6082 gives 1.09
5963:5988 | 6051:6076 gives 1.11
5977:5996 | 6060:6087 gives 1.10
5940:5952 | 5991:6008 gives 1.03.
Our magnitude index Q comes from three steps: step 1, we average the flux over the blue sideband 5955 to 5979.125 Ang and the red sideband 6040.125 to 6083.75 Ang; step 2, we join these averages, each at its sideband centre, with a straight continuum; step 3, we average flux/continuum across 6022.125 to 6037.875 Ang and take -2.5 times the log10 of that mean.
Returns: 0.02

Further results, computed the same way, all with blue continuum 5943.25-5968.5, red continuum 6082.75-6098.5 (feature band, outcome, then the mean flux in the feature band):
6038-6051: -0.03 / 302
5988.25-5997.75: 0.00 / 287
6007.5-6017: 0.04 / 278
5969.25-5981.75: 0.01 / 280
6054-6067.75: -0.01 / 298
